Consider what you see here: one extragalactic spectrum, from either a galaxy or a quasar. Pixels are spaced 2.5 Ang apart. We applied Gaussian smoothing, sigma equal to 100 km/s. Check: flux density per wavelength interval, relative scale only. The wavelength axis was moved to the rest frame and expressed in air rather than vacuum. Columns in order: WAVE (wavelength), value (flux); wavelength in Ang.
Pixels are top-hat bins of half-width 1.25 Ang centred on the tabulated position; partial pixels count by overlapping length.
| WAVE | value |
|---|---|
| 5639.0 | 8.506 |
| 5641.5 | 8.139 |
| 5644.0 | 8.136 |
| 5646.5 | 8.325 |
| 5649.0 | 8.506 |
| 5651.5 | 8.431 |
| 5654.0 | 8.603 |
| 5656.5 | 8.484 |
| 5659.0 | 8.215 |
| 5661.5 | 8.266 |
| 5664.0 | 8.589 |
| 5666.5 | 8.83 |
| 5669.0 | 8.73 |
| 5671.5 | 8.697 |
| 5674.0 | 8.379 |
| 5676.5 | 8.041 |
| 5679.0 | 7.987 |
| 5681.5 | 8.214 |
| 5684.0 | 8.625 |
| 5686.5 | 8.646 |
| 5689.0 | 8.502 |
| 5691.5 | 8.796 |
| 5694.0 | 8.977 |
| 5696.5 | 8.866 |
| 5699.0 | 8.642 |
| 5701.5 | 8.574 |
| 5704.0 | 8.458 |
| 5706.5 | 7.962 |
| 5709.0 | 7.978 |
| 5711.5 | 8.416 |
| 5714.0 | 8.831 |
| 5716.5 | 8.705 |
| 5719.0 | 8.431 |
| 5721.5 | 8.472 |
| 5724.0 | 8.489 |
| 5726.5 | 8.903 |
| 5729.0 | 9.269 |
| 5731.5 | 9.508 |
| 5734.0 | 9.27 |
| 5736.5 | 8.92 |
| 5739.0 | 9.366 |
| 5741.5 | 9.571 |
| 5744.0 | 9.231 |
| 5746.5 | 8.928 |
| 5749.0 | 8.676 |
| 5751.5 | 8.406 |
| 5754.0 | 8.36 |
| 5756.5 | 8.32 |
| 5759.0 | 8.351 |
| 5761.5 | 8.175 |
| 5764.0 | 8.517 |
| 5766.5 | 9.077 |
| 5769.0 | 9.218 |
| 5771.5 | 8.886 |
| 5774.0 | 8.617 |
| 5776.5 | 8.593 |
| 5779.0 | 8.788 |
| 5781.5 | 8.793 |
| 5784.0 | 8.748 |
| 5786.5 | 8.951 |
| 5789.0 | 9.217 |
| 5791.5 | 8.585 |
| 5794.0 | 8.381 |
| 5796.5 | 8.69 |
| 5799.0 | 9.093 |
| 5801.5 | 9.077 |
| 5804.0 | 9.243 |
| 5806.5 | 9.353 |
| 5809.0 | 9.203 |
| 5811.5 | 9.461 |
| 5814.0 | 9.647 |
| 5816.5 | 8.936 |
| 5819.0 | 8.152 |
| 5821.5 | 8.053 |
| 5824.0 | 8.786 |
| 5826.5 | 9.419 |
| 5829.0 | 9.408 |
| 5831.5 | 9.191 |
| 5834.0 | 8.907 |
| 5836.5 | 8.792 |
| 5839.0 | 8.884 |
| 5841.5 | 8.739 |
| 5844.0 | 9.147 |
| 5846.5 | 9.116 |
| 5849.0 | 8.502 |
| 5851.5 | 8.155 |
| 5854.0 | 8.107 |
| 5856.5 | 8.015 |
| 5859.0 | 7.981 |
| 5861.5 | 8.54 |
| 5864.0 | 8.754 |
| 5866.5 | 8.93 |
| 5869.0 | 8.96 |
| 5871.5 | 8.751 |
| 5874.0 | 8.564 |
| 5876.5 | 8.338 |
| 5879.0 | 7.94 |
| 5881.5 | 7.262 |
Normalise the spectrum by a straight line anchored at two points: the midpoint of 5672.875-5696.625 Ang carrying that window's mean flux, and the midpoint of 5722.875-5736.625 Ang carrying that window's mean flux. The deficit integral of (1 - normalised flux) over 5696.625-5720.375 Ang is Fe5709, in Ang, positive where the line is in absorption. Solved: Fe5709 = 0.9 Ang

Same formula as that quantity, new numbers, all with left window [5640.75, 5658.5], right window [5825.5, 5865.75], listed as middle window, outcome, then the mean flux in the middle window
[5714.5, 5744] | -1.7 Ang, 9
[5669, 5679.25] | 0.1 Ang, 8.36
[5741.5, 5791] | -0.9 Ang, 8.75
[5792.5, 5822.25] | -1.0 Ang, 8.95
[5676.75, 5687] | 0.1 Ang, 8.32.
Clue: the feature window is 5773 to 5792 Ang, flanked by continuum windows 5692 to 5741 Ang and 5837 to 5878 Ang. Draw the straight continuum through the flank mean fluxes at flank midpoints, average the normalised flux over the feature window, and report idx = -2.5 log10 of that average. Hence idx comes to -0.01 mag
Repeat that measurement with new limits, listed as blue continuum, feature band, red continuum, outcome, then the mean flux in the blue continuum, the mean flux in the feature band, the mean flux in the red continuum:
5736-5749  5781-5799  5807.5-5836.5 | 0.035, 9.17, 8.79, 9.01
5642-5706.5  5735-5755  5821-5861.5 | -0.045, 8.49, 8.94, 8.71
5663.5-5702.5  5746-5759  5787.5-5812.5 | 0.043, 8.57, 8.5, 9.03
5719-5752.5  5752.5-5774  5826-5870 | 0.039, 8.98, 8.61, 8.74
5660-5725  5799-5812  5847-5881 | -0.098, 8.5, 9.24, 8.42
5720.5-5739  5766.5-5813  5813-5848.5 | 0.002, 9.01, 8.95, 8.93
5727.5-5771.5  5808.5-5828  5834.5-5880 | -0.032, 8.89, 8.95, 8.58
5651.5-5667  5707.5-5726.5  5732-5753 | 0.048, 8.48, 8.5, 9.05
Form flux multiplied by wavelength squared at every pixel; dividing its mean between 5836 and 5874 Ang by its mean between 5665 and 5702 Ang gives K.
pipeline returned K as 1.07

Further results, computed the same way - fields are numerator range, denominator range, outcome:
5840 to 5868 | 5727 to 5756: 0.99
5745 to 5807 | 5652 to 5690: 1.07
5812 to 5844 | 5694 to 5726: 1.09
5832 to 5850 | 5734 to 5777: 1.04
